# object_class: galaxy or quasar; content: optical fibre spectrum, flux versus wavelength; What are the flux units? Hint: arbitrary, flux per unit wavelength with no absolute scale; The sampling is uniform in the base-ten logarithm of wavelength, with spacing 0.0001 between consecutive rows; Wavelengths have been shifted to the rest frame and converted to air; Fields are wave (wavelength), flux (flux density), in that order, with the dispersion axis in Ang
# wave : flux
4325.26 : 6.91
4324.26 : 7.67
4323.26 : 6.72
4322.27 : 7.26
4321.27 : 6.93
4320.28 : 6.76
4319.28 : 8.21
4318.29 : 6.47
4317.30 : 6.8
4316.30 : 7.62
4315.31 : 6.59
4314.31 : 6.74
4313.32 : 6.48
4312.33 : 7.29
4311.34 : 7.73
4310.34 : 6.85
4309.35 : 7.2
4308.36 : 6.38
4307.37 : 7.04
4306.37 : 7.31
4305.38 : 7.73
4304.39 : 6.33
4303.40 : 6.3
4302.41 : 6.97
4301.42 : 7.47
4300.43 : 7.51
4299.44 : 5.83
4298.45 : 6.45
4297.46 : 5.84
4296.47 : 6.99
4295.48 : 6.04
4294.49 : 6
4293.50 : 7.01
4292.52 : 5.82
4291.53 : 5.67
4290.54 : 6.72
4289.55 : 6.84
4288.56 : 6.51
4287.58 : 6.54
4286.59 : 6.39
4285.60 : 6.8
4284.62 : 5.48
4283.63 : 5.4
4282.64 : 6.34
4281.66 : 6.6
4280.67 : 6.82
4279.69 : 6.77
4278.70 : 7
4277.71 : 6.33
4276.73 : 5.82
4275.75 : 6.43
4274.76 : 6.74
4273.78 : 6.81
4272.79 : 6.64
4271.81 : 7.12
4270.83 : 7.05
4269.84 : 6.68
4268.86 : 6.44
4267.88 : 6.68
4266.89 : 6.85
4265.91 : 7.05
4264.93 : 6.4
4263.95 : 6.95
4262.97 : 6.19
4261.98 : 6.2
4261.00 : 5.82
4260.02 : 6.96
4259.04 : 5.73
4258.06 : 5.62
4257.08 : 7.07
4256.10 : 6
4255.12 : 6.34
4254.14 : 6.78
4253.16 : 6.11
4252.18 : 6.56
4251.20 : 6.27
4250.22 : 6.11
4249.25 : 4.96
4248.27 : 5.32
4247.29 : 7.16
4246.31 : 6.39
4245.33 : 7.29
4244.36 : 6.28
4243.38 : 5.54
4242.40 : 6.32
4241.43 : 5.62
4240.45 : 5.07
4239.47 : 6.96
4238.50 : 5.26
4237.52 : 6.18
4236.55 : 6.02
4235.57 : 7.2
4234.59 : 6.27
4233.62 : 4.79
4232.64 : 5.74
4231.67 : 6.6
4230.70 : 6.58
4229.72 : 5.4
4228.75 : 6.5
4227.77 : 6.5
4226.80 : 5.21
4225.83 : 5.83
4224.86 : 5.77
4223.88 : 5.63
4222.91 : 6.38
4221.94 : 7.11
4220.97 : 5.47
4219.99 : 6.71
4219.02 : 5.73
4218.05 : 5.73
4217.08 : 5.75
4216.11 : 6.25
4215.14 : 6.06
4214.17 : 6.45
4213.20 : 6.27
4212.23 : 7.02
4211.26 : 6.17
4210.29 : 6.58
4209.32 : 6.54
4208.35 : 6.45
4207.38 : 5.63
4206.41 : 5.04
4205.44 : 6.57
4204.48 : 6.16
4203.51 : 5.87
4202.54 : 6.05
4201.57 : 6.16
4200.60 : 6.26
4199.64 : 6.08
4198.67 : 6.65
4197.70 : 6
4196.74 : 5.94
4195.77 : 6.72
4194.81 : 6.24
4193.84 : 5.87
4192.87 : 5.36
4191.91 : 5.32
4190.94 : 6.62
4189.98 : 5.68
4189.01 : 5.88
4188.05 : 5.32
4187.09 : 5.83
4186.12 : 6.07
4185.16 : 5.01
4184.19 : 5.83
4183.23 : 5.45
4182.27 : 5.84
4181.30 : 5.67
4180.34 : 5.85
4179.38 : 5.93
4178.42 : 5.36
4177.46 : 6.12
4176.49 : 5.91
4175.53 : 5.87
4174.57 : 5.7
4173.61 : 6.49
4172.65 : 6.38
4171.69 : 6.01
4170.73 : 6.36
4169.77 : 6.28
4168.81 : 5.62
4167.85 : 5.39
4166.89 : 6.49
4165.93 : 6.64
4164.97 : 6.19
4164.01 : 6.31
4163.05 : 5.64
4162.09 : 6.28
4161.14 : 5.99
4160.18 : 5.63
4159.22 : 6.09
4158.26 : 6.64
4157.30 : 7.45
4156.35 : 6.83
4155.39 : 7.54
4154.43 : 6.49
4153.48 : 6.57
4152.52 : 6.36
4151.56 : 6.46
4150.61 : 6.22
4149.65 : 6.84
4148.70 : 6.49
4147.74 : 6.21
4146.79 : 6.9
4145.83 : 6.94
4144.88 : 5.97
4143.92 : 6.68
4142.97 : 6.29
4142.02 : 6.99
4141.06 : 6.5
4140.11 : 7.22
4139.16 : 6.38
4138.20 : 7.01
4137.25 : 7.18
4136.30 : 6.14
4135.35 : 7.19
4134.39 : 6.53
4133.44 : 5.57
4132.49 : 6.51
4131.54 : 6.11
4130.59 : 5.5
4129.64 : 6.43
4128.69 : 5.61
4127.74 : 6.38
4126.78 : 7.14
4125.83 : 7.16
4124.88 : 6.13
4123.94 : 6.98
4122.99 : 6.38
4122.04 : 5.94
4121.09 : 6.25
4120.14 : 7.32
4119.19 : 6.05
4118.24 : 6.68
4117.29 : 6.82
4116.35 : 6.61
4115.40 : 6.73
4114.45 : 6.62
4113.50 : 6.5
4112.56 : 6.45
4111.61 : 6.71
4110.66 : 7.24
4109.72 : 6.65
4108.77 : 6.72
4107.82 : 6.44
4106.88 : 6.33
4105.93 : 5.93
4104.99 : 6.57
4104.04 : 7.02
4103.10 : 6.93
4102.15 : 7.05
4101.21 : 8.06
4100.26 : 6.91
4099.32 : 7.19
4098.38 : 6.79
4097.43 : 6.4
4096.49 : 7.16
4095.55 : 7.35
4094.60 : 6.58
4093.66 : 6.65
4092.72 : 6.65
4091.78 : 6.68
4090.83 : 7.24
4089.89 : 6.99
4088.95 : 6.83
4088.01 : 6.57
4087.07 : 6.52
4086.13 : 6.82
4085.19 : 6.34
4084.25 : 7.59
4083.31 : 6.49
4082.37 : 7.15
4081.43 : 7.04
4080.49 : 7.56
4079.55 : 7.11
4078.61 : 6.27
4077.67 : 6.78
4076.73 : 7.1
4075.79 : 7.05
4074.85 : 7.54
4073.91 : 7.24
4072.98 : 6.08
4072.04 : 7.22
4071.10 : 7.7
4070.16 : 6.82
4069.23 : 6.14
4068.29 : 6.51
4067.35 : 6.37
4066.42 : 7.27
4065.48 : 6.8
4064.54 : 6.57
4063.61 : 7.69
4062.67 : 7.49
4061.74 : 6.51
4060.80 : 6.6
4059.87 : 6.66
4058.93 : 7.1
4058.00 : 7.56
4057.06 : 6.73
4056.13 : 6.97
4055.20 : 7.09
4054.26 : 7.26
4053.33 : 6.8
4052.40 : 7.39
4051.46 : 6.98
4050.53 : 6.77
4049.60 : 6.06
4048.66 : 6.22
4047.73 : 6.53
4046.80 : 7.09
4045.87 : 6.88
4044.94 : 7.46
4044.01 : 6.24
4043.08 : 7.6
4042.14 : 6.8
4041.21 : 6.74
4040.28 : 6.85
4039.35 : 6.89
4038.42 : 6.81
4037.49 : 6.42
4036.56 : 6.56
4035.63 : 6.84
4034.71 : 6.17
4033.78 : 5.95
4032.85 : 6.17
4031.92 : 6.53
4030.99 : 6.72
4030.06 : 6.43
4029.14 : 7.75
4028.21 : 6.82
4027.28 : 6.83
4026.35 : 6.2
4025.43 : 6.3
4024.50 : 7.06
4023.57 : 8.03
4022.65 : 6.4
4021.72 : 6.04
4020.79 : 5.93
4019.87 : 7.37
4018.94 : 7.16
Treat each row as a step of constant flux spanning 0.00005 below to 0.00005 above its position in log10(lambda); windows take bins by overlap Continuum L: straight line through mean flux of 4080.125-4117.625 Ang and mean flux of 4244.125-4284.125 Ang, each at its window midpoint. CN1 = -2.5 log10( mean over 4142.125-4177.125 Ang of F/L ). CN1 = 0.06 mag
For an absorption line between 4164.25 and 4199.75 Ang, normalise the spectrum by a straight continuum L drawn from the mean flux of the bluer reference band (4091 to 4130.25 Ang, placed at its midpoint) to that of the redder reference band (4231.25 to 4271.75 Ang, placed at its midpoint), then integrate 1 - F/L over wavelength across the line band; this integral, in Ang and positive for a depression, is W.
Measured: 2.9 Ang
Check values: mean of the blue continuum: 6.69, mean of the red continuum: 6.27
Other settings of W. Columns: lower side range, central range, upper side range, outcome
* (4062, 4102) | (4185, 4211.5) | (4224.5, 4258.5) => 1.3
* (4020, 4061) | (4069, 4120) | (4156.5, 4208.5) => -2.8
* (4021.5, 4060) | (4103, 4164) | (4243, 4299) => 0.9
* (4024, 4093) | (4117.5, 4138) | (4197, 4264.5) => 0.3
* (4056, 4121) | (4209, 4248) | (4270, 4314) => 3.2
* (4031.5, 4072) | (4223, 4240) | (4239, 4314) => 1.4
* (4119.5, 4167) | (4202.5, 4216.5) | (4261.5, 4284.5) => 0.7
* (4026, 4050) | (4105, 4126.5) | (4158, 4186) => -1.1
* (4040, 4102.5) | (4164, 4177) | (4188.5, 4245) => 0.5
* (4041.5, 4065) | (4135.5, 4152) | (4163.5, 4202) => -1.0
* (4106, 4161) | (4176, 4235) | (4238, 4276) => 4.0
